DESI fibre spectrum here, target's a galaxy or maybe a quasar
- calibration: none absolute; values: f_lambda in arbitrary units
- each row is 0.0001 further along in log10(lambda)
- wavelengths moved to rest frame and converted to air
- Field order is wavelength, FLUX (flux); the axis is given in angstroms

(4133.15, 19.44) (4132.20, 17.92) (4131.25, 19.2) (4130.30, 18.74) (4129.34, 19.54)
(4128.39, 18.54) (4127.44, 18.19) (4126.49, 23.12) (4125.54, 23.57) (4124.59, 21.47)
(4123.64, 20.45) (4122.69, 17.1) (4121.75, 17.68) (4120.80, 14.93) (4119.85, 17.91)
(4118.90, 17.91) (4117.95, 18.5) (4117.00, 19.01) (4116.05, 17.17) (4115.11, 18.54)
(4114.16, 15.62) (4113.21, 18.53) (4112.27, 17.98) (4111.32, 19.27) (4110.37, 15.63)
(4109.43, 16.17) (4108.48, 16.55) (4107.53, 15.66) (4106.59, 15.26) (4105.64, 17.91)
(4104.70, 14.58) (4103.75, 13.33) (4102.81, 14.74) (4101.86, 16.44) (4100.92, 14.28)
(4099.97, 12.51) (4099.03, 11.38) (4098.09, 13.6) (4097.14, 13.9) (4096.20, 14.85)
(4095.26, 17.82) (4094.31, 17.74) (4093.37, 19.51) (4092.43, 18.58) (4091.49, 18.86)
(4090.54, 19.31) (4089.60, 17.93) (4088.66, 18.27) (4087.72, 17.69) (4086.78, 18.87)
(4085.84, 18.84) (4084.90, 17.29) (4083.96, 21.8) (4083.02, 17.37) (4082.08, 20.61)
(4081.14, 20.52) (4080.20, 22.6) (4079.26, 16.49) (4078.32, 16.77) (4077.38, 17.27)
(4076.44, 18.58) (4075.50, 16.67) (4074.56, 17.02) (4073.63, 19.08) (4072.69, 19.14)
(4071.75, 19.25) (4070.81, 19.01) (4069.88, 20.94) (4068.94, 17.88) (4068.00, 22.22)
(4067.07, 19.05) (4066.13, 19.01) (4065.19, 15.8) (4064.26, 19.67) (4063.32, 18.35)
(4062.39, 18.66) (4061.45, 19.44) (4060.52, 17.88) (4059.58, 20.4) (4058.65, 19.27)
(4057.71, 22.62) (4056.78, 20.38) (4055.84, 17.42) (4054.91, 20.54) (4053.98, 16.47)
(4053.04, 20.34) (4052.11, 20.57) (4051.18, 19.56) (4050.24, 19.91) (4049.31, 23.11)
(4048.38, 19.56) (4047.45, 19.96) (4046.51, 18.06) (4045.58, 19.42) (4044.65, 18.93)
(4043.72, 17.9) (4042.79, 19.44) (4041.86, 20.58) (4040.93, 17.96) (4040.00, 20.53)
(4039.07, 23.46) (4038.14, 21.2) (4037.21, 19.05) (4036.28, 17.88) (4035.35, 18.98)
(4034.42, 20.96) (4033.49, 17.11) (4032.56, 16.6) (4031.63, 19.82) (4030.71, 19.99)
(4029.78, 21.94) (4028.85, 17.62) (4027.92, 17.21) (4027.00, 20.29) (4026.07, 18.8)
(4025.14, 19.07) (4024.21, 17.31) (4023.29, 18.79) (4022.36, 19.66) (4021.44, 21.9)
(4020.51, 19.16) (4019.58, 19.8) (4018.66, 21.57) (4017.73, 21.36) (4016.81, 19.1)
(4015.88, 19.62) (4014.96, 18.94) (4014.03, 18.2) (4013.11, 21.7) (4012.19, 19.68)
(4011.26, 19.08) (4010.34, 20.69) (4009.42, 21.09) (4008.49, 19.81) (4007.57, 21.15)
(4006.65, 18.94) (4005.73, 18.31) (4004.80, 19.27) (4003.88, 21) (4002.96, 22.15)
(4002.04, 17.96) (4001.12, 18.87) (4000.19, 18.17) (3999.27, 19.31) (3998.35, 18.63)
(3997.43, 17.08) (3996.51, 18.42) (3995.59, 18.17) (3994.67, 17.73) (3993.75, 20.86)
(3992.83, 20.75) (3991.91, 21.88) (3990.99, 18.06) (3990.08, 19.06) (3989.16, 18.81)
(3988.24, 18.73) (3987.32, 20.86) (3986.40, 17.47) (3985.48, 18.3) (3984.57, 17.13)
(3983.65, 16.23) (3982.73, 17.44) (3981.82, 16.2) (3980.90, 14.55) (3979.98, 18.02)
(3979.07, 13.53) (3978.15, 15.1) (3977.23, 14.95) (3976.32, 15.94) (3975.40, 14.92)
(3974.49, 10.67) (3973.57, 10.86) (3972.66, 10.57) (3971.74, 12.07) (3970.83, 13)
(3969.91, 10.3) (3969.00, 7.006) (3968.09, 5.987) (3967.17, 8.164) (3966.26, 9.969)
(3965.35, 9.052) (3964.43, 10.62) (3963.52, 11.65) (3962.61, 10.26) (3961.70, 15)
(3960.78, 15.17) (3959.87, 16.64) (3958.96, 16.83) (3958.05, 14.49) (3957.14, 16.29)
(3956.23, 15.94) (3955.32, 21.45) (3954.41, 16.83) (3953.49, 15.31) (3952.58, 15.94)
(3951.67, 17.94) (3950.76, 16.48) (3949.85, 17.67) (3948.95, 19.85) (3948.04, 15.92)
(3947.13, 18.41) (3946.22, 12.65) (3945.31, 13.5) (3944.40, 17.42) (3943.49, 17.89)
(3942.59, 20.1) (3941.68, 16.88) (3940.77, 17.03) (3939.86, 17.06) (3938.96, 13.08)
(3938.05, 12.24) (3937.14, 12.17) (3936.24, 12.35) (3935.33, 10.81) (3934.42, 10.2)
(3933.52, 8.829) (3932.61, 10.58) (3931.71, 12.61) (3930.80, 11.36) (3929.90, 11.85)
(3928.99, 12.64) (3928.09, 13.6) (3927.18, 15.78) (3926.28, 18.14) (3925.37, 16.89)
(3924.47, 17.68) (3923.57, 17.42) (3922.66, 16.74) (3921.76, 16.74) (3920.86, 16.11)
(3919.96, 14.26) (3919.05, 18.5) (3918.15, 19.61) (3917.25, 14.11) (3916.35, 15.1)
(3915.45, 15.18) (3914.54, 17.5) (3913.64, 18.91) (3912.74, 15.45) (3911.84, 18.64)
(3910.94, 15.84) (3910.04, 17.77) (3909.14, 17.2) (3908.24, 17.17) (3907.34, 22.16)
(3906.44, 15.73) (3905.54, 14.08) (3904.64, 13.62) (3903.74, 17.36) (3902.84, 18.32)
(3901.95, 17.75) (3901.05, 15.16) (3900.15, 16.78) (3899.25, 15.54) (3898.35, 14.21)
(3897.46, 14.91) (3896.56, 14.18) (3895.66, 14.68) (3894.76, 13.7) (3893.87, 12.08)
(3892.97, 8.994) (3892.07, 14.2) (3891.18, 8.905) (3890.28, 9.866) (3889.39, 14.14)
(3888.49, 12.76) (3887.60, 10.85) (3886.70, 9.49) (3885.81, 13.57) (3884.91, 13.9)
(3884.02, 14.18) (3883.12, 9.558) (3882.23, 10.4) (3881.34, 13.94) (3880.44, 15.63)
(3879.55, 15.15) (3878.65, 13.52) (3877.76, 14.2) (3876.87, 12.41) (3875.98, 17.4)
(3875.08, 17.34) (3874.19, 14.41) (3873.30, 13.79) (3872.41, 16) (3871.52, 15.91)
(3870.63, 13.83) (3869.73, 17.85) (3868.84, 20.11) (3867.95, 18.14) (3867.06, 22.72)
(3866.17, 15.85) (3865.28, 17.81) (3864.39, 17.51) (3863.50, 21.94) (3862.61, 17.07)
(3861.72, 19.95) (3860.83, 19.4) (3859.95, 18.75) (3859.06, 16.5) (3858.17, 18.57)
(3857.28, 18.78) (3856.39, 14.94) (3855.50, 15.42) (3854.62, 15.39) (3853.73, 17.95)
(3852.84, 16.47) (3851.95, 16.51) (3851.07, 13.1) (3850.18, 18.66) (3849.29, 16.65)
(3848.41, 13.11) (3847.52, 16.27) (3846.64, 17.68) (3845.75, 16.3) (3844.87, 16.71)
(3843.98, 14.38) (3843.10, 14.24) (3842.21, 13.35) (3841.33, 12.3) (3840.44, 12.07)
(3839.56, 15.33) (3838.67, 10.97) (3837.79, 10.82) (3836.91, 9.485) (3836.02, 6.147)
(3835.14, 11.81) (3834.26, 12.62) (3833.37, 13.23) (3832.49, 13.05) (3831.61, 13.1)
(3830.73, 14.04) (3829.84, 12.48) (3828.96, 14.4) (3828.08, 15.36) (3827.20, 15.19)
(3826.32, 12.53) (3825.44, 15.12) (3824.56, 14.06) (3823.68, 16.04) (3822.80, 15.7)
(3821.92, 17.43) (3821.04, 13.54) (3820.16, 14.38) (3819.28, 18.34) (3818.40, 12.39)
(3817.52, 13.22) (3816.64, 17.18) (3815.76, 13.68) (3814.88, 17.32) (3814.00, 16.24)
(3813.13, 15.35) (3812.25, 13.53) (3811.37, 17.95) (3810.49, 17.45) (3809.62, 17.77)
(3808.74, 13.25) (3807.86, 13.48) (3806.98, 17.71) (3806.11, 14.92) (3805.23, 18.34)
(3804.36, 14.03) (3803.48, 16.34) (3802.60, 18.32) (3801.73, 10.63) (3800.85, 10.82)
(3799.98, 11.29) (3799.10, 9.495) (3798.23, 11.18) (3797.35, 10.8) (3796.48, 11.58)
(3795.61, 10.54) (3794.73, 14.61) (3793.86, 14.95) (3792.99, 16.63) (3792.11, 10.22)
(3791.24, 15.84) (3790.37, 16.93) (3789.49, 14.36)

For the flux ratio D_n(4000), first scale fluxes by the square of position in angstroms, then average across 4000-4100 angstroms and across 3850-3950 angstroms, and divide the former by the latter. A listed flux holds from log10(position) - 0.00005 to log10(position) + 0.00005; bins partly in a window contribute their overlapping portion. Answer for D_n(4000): 1.33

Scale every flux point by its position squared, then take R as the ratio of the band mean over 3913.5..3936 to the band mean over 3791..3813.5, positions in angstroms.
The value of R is 1.11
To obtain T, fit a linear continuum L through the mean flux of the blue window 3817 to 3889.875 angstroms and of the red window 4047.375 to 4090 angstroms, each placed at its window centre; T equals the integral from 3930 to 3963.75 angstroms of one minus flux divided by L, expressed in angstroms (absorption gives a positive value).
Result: 3.6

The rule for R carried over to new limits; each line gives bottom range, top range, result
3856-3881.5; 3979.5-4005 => 1.17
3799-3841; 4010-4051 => 1.54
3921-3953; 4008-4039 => 1.36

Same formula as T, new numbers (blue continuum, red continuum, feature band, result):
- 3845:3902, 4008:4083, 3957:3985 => 7.1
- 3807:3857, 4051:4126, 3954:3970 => 3.3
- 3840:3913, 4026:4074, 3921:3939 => 3.3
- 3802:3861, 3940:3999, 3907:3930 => -1.8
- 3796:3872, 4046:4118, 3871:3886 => 1.4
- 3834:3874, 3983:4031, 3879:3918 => 5.0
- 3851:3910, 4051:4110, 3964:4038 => -2.1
